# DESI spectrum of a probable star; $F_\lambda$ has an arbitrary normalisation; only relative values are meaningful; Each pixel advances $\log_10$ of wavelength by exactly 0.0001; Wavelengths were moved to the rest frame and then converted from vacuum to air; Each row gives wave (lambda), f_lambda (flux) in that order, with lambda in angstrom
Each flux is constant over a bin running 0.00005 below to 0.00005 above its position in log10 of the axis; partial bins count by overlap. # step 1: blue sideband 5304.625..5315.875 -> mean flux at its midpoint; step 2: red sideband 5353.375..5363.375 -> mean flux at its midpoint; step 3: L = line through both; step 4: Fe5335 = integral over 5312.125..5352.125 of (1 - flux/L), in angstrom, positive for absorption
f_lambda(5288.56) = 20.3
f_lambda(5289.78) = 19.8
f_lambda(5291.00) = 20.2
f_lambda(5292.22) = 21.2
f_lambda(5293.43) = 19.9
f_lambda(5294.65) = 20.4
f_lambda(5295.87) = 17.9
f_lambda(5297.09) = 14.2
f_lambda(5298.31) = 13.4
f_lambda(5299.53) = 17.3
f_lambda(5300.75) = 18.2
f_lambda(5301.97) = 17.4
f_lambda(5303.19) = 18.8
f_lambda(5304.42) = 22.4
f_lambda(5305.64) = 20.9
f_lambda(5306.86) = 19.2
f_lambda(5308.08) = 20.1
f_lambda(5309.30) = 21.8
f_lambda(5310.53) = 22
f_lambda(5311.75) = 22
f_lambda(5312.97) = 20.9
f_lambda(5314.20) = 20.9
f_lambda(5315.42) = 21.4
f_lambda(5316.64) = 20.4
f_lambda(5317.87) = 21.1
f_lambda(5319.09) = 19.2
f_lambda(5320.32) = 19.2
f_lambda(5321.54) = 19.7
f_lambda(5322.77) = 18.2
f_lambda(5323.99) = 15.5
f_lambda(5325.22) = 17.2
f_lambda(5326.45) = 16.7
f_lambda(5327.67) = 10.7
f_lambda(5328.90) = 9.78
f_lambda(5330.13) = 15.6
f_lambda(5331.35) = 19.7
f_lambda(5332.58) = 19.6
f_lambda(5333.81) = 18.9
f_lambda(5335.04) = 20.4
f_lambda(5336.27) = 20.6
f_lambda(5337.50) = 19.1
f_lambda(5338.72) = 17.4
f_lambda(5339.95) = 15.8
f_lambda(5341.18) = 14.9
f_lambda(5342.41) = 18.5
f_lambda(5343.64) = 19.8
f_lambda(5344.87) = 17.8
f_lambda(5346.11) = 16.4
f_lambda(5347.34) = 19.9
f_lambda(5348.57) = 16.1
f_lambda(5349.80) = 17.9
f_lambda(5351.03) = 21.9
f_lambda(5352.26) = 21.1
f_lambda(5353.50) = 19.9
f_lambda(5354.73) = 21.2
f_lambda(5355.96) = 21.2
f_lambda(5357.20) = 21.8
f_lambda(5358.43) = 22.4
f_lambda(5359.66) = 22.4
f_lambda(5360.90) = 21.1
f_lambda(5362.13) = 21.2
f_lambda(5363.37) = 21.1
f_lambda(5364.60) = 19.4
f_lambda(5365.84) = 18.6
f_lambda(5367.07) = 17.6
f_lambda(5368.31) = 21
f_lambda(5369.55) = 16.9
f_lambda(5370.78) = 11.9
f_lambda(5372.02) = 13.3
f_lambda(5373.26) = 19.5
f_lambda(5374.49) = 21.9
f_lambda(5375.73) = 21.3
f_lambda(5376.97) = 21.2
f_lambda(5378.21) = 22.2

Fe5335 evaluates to 5.7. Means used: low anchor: 21.1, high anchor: 21.5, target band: 18.2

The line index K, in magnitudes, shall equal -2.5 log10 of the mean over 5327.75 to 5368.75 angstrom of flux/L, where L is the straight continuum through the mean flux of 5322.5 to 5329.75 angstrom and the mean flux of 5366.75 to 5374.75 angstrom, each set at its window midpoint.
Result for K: -0.19 mag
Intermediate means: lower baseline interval 14.5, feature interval 19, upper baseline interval 17.2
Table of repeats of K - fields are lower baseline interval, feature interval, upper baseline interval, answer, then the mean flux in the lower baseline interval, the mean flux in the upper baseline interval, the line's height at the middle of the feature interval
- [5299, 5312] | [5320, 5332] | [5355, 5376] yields 0.222 mag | 20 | 19.6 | 19.8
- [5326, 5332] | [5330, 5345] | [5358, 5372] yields -0.185 mag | 14.5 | 19.1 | 15.6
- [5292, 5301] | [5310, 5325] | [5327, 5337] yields -0.159 mag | 17.7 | 16.9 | 17.2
